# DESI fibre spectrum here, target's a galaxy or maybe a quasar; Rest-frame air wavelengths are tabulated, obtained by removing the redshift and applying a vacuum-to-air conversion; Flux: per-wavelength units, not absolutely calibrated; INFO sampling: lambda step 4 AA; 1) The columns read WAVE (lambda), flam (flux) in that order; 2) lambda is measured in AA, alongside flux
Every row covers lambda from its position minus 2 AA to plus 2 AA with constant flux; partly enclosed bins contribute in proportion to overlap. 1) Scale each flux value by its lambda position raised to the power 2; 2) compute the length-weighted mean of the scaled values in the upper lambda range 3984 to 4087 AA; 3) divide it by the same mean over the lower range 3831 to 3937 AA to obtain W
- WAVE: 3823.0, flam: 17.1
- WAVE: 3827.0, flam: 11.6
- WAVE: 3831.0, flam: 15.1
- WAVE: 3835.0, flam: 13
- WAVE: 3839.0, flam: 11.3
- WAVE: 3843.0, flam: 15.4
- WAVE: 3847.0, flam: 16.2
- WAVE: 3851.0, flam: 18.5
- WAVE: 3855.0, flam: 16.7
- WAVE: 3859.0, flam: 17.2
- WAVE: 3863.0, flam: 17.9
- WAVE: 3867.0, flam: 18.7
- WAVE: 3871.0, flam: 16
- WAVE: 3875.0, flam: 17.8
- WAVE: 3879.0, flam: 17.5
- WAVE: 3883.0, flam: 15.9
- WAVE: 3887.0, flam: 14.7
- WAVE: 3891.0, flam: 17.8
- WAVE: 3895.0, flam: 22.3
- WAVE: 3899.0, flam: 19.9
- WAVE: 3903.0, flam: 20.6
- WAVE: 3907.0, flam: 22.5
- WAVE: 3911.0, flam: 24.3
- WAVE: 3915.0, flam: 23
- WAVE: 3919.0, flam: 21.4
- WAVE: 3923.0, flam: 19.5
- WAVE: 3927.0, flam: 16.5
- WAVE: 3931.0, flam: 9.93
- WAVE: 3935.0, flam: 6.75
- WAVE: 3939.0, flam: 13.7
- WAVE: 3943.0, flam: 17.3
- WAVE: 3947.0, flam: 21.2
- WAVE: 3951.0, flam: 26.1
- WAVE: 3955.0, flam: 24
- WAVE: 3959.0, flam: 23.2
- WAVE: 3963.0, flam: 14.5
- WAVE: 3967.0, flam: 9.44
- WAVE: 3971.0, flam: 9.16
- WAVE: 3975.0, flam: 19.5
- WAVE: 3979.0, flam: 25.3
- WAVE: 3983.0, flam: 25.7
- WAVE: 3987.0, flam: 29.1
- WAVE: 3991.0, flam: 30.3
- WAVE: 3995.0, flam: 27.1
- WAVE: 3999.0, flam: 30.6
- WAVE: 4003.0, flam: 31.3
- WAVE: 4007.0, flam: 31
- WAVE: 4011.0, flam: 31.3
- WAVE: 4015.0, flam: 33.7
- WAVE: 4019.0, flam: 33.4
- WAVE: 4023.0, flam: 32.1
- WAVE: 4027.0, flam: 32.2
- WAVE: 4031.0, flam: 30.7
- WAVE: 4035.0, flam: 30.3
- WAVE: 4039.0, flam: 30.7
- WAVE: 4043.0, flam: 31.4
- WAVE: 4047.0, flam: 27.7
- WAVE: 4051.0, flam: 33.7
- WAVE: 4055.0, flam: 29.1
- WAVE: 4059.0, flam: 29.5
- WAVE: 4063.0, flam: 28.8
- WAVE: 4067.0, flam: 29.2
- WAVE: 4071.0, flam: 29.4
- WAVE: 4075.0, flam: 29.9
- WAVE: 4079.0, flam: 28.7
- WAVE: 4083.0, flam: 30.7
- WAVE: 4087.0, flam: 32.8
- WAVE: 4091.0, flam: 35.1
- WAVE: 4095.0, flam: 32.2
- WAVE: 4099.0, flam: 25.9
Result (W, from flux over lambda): 1.90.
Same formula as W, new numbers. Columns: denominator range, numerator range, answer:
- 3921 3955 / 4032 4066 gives 1.89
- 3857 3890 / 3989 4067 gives 1.96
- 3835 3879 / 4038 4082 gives 2.01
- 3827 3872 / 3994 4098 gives 2.16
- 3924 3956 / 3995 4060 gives 1.93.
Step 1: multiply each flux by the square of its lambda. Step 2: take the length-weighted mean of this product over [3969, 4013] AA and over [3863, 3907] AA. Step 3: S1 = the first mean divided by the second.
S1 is 1.52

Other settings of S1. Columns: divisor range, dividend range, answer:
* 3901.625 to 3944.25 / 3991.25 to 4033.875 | 1.85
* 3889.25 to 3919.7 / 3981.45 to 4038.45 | 1.50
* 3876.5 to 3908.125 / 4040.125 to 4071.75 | 1.73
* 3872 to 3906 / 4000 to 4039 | 1.84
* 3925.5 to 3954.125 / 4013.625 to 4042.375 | 2.05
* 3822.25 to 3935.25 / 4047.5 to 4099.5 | 1.95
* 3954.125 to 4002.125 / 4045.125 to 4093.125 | 1.41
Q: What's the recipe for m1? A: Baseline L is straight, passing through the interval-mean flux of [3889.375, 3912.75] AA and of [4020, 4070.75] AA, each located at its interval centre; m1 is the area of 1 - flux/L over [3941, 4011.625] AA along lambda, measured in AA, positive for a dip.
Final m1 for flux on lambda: 7.3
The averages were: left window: 21.3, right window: 30.5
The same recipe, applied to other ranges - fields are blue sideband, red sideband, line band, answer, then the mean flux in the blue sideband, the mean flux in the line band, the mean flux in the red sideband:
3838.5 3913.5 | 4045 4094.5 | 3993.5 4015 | -3.6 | 18.1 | 30.7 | 30.4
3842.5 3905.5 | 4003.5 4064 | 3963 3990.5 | 6.9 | 17.8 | 19.9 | 31.1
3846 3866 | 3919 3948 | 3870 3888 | 0.3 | 17.4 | 16.5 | 15.2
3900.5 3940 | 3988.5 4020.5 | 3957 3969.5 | 4.6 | 17.9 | 15.5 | 31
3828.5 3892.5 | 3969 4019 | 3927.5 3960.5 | 8.1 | 16.2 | 17.6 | 27.3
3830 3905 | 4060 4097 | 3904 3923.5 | -2.2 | 17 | 22.3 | 30.7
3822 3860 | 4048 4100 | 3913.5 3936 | 4.4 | 15.1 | 16.4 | 30.4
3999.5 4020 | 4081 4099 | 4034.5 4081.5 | 3.1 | 32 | 29.9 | 31.9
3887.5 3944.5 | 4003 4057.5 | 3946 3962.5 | -0.3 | 18.2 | 22.9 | 31.3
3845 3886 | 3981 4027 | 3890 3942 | 8.1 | 17.2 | 18.3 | 30.6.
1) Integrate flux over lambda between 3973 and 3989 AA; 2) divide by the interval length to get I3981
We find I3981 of 24.9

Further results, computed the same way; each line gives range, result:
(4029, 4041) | 30.6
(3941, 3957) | 22.1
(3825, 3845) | 13.3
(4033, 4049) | 30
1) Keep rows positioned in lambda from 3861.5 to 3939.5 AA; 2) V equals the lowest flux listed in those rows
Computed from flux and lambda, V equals 6.75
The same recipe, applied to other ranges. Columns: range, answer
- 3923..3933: 9.93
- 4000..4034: 30.7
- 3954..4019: 9.16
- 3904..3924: 19.5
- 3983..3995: 25.7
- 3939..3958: 13.7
